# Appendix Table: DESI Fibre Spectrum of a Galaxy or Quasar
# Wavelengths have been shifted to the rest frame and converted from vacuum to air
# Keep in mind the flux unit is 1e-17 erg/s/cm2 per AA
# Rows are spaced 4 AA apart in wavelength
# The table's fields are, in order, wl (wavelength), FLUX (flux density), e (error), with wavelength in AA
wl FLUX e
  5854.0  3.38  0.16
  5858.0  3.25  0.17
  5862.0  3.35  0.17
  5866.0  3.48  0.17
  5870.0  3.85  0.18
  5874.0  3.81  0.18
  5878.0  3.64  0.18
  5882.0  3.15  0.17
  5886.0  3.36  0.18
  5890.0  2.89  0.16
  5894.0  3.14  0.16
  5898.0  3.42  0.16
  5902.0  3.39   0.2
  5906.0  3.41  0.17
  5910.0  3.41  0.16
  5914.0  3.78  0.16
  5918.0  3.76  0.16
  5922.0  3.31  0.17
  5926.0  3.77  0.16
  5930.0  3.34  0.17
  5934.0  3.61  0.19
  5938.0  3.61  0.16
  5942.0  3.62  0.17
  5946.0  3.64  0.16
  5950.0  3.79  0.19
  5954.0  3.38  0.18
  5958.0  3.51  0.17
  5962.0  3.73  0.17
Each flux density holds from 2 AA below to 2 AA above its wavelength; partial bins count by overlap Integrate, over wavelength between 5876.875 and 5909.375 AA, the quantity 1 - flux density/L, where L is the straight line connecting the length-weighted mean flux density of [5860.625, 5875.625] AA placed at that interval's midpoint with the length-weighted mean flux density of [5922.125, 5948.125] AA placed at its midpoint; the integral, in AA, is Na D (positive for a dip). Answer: 2.83 AA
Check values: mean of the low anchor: 3.63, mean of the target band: 3.3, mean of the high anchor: 3.58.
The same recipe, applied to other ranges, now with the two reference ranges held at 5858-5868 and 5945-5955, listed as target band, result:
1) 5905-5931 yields -0.1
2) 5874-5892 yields 0.6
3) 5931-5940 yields 0.0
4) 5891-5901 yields 0.6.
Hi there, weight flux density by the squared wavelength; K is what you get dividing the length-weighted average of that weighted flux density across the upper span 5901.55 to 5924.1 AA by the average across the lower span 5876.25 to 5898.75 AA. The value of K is 1.09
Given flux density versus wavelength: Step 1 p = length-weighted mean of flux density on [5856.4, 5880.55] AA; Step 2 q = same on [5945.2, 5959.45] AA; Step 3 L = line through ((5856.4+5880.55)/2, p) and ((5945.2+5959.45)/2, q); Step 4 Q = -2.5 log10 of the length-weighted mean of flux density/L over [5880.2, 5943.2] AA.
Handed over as 0.04 mag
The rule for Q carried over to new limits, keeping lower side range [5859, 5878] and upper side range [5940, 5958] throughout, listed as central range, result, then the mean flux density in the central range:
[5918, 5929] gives 0.01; 3.56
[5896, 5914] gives 0.05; 3.45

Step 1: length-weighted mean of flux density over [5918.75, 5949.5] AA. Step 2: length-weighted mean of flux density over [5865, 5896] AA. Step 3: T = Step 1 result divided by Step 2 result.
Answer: 1.05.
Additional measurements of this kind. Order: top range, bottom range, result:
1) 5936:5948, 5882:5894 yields 1.16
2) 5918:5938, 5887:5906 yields 1.09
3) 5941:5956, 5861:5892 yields 1.05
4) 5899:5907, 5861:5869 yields 0.98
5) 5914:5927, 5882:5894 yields 1.16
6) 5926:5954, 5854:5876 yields 1.02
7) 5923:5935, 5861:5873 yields 0.99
